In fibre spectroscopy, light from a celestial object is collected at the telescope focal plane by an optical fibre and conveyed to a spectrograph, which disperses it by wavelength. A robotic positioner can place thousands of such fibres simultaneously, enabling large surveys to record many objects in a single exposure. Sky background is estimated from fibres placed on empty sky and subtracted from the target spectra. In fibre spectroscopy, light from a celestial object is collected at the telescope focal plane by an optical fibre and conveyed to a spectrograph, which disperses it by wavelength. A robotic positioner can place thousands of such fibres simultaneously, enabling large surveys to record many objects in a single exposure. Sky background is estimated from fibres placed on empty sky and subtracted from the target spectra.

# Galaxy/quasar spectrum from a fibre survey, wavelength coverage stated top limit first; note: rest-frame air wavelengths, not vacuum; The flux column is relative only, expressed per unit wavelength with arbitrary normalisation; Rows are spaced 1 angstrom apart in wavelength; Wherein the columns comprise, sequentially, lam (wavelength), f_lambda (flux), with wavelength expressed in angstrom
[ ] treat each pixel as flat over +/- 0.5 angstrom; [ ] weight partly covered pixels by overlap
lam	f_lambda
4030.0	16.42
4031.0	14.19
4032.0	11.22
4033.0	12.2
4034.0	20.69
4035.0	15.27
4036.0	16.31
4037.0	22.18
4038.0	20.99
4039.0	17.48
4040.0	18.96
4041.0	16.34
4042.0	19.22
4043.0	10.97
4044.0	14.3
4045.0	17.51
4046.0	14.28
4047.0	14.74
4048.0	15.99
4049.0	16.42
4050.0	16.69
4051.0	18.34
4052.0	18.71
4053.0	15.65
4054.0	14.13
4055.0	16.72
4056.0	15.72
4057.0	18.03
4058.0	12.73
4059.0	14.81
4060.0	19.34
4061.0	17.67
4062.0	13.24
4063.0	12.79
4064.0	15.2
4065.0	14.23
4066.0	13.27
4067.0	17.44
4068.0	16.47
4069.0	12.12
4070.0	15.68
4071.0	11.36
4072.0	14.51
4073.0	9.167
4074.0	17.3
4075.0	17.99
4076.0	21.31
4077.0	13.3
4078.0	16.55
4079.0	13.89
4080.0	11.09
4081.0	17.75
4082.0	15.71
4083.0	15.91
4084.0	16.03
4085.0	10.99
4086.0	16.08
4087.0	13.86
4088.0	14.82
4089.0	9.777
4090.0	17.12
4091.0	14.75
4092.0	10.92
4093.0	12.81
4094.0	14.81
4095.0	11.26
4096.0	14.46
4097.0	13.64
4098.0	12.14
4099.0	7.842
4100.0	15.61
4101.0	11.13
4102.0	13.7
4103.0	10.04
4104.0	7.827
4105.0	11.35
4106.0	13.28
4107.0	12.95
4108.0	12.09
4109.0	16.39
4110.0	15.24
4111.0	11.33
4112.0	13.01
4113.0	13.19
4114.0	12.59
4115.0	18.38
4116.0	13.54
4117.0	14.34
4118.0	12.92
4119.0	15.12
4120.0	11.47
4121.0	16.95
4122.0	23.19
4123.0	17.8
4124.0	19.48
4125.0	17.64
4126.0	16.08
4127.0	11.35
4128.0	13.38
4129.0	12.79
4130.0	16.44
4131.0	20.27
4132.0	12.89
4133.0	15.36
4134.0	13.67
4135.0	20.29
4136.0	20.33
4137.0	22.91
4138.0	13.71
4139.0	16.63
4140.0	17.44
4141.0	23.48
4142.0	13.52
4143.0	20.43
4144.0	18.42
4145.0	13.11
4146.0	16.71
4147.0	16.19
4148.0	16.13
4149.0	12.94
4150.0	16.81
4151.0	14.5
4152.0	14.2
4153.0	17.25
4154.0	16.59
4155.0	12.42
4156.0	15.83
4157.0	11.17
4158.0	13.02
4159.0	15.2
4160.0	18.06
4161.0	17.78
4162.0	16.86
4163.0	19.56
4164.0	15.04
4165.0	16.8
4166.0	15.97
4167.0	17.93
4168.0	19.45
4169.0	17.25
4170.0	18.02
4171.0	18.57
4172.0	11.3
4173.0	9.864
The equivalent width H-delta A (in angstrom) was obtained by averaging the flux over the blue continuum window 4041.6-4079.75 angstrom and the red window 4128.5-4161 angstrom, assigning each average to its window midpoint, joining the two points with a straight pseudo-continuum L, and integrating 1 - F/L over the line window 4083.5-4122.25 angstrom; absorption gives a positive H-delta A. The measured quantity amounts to 5.8 angstrom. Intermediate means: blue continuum 15.4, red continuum 16.2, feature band 13.4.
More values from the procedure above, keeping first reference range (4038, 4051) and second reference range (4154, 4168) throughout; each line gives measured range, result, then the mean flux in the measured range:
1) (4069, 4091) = 2.1 angstrom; 14.7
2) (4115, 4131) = 0.4 angstrom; 15.7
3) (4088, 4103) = 3.1 angstrom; 12.8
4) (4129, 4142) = -1.1 angstrom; 17.4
